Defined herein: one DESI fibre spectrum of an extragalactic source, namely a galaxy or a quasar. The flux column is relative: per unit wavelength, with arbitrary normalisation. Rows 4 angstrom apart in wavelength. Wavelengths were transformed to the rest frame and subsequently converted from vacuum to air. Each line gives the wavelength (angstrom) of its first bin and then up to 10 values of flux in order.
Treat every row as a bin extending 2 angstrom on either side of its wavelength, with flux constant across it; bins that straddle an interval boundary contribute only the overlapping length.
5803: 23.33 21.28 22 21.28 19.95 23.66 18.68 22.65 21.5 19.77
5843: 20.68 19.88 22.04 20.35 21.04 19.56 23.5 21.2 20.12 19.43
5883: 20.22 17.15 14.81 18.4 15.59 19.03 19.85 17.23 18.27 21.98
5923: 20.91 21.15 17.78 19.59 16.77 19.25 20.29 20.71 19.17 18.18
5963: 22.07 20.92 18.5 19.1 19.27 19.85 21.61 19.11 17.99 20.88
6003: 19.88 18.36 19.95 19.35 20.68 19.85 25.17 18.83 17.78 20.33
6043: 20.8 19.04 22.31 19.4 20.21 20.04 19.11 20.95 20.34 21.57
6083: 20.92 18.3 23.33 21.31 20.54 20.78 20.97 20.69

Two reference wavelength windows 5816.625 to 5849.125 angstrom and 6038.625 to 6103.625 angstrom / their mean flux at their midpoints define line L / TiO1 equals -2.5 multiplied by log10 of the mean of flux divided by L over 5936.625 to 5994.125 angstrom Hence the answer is 0.059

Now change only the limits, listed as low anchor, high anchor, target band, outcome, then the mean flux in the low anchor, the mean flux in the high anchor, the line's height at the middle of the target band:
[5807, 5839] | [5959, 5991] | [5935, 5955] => 0.05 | 21.3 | 20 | 20.2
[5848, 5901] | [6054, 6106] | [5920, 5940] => 0.02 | 19.5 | 20.6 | 19.8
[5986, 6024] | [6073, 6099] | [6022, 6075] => 0.00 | 19.7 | 20.9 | 20.4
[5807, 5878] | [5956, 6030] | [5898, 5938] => 0.07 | 21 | 20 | 20.5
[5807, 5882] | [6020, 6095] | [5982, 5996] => 0.05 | 21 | 20.5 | 20.6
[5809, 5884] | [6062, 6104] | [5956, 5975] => 0.05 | 20.9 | 20.7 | 20.8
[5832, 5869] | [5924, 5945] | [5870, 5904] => 0.10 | 21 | 19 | 20.1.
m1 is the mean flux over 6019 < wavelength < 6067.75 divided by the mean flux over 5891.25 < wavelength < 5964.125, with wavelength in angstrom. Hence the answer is 1.06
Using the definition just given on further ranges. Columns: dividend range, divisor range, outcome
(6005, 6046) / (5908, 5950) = 1.04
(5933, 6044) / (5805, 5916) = 0.99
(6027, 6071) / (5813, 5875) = 0.96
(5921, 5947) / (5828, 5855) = 0.92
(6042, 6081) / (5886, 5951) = 1.09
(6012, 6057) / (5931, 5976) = 1.05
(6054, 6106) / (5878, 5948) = 1.10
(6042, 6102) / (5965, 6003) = 1.04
